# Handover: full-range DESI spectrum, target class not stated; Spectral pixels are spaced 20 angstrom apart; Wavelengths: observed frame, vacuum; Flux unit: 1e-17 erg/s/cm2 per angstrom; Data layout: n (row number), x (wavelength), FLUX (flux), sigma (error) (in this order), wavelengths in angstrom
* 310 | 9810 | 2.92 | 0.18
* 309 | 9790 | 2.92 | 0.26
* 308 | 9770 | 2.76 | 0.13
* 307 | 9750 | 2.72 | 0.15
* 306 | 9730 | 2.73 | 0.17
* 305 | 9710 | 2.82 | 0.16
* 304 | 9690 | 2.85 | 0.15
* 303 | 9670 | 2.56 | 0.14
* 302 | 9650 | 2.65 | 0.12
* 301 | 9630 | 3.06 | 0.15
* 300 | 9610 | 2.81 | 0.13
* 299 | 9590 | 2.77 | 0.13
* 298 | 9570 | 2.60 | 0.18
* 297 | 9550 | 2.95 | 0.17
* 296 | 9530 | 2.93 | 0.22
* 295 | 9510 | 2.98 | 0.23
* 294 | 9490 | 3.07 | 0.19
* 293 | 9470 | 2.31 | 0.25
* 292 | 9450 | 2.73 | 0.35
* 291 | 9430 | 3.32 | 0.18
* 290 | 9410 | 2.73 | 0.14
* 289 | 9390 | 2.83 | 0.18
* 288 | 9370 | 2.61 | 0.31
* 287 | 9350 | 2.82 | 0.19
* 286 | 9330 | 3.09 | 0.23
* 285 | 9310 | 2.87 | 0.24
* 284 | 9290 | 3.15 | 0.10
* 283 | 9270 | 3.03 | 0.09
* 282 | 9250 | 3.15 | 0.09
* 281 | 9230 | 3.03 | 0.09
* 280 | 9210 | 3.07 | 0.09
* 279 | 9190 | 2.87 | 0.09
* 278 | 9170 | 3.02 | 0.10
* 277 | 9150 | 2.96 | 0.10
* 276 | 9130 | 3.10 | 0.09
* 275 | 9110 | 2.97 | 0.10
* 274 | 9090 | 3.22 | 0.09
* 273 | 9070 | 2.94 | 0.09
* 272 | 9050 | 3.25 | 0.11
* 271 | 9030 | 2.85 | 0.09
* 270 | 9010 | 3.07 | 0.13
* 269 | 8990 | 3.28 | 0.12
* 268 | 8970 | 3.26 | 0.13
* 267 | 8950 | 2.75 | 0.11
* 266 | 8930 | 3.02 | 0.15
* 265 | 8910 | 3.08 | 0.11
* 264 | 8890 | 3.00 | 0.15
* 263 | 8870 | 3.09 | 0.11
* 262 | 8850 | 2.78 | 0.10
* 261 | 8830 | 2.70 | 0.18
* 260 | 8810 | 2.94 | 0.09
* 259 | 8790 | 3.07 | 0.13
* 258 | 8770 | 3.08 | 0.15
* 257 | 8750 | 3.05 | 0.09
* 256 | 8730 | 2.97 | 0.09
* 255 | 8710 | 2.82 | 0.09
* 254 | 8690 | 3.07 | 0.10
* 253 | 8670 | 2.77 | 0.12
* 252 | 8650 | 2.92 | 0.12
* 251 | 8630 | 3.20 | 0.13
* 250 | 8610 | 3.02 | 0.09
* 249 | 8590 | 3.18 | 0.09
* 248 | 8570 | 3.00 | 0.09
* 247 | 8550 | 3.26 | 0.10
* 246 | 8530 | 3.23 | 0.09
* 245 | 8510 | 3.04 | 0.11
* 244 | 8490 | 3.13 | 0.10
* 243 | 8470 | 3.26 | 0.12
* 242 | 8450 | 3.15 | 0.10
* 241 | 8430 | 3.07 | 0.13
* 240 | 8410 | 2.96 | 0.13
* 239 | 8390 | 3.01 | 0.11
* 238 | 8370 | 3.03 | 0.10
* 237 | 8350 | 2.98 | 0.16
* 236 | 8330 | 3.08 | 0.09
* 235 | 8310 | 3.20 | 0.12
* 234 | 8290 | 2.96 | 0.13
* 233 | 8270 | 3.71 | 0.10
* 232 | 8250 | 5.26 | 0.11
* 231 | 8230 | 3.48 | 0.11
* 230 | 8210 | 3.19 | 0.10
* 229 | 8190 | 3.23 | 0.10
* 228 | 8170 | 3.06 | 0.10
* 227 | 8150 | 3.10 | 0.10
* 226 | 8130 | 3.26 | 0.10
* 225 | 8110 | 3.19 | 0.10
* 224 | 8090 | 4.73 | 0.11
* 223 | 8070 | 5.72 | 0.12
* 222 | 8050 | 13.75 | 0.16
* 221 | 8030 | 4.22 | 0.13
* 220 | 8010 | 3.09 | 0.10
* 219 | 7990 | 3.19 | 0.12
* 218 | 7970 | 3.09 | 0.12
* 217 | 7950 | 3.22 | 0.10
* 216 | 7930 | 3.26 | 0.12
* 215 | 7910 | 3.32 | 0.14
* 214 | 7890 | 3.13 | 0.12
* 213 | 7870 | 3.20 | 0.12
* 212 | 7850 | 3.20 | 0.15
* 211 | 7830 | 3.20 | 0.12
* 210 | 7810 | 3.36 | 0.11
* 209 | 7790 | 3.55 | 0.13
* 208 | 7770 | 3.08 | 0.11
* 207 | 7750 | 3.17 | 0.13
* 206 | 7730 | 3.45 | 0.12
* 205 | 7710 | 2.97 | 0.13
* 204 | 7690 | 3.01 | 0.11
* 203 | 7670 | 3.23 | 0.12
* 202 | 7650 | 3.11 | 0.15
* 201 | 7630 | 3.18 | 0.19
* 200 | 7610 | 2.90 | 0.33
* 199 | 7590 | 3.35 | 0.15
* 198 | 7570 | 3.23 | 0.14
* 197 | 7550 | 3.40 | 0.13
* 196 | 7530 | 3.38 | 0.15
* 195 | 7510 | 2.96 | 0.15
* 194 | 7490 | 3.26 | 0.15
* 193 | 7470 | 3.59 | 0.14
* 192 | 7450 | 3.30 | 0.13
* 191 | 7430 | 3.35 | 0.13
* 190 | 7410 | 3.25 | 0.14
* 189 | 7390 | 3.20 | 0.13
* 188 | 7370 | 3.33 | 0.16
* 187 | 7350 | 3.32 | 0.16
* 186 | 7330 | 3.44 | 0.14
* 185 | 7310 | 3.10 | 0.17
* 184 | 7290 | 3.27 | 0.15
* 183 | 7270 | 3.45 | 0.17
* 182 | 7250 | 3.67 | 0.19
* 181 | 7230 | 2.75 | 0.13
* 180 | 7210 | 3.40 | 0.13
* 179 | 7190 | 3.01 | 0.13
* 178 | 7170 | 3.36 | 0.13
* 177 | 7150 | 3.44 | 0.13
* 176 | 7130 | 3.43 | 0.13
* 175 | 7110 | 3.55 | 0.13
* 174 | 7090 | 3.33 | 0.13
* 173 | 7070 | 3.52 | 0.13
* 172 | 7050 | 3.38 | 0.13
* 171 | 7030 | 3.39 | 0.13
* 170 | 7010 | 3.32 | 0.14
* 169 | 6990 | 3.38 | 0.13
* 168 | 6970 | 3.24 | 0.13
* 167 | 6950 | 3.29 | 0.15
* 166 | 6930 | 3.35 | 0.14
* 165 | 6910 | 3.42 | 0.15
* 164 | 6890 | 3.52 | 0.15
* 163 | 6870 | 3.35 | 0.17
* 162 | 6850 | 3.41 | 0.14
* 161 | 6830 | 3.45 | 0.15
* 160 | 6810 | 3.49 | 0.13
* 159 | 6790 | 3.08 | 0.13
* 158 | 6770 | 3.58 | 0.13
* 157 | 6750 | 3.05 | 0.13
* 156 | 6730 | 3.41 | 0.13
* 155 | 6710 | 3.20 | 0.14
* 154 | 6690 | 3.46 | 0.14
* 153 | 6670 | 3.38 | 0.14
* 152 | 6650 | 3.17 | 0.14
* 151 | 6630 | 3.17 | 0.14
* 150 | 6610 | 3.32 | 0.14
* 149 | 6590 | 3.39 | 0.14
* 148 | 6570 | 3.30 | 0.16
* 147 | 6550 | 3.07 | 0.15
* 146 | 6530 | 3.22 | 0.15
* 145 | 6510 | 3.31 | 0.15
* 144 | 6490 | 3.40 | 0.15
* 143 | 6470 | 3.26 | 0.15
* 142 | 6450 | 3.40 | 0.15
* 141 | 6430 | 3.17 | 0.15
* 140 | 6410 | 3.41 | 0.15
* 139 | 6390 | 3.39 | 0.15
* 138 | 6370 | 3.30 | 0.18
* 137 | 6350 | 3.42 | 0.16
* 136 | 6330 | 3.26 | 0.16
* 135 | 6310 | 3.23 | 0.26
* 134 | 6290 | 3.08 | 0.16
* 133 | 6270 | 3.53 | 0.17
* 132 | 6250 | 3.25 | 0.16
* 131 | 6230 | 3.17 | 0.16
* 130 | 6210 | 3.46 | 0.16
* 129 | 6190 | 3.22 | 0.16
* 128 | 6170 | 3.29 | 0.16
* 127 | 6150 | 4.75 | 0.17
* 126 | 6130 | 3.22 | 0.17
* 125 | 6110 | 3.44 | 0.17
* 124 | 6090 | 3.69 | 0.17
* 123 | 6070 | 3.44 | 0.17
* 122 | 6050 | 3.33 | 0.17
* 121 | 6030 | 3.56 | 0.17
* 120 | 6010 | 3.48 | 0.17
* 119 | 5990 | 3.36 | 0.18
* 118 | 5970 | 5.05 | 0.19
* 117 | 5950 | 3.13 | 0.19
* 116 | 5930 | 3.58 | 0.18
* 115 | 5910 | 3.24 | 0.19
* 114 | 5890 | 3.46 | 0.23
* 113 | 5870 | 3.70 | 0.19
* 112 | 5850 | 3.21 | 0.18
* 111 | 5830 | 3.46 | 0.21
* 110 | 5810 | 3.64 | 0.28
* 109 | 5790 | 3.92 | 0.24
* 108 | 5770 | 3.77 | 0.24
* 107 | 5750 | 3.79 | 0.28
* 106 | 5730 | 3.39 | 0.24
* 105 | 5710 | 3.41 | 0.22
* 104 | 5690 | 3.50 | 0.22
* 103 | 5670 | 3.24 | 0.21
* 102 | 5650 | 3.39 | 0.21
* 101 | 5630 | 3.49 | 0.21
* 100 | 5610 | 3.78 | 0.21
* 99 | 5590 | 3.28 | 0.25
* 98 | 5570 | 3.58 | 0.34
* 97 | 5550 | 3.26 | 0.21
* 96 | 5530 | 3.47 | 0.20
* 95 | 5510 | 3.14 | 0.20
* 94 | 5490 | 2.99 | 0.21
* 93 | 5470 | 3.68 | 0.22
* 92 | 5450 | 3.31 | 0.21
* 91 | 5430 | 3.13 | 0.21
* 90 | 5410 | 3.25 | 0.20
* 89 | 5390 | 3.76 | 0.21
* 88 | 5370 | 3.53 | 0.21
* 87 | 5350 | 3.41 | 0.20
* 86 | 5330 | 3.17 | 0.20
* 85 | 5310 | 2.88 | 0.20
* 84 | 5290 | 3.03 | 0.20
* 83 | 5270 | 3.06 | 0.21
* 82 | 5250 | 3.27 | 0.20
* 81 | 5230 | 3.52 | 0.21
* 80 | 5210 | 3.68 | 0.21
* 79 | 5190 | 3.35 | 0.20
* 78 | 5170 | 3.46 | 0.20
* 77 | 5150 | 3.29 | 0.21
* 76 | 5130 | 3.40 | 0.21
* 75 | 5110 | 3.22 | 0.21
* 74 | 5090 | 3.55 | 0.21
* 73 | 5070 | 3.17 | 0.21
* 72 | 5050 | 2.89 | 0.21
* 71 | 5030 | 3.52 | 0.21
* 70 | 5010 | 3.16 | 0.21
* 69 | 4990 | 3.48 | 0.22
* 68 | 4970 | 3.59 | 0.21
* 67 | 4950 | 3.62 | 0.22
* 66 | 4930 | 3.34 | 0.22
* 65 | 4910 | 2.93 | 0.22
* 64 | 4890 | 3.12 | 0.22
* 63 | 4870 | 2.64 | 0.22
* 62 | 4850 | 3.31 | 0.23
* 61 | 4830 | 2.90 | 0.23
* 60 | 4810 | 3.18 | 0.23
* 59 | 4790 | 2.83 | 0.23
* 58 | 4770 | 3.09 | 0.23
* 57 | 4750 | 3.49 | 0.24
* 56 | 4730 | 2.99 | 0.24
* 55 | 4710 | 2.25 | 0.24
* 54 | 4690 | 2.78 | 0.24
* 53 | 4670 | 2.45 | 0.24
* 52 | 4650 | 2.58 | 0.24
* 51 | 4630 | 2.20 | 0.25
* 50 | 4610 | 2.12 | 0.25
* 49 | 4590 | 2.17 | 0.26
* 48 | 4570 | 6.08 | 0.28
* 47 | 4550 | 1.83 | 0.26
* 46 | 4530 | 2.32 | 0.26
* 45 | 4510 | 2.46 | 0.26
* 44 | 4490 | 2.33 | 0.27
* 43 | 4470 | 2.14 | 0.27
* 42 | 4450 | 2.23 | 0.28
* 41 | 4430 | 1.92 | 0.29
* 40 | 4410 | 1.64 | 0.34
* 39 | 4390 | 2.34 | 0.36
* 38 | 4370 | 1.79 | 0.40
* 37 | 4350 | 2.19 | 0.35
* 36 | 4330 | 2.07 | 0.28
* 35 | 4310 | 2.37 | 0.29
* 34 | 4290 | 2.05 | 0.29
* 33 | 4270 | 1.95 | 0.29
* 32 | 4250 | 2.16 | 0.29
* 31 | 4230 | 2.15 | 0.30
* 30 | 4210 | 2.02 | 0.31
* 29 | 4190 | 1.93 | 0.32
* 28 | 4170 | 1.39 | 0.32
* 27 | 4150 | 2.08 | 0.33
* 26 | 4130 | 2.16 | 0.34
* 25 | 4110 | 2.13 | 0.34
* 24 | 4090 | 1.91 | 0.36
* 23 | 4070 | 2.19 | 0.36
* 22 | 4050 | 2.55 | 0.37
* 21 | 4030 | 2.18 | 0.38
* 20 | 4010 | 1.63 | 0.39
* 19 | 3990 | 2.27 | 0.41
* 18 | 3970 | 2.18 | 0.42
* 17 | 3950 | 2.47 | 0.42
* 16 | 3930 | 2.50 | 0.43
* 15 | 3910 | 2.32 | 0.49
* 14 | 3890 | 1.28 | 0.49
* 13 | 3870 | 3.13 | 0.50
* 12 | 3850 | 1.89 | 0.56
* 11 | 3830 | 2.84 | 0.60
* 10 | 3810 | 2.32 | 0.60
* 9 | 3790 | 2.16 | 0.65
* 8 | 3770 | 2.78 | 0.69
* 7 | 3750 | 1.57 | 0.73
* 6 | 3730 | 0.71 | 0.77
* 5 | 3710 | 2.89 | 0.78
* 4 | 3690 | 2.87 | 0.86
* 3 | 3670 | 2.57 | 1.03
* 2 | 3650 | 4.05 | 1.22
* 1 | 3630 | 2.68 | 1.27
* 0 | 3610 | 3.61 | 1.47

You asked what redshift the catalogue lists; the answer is 0.227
